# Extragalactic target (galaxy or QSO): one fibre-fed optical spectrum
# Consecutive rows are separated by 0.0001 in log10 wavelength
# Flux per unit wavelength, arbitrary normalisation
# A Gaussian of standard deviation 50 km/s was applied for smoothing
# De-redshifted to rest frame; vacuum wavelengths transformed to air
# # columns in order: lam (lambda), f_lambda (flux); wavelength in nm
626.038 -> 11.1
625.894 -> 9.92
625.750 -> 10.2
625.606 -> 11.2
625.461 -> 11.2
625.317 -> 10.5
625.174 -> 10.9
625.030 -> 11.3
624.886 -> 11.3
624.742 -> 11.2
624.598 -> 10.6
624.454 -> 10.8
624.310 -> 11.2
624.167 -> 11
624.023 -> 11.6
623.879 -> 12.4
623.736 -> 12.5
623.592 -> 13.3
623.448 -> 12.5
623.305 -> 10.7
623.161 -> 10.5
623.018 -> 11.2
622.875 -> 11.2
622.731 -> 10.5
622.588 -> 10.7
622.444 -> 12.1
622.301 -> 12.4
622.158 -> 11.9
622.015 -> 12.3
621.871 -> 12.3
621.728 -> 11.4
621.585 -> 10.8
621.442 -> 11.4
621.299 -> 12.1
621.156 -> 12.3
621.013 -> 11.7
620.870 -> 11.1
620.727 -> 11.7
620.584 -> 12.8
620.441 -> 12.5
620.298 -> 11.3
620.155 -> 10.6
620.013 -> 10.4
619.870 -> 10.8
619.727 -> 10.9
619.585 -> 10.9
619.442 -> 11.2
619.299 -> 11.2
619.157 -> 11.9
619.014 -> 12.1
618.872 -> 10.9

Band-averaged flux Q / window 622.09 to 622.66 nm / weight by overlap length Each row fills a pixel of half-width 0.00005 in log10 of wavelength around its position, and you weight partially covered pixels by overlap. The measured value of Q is 11.8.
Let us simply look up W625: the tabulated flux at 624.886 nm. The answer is 11.3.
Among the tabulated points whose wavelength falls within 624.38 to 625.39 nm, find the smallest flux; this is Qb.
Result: 10.5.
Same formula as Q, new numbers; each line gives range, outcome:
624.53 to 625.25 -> 11.1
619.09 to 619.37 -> 11.6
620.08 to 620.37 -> 11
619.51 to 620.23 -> 10.7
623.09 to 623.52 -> 11.2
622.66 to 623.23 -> 10.9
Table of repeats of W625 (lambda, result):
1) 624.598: 10.6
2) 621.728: 11.4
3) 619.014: 12.1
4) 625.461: 11.2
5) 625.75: 10.2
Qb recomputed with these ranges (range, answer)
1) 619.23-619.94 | 10.8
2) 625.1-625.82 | 10.2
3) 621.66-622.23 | 11.4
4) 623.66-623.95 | 12.4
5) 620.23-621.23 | 11.1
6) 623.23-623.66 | 10.7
